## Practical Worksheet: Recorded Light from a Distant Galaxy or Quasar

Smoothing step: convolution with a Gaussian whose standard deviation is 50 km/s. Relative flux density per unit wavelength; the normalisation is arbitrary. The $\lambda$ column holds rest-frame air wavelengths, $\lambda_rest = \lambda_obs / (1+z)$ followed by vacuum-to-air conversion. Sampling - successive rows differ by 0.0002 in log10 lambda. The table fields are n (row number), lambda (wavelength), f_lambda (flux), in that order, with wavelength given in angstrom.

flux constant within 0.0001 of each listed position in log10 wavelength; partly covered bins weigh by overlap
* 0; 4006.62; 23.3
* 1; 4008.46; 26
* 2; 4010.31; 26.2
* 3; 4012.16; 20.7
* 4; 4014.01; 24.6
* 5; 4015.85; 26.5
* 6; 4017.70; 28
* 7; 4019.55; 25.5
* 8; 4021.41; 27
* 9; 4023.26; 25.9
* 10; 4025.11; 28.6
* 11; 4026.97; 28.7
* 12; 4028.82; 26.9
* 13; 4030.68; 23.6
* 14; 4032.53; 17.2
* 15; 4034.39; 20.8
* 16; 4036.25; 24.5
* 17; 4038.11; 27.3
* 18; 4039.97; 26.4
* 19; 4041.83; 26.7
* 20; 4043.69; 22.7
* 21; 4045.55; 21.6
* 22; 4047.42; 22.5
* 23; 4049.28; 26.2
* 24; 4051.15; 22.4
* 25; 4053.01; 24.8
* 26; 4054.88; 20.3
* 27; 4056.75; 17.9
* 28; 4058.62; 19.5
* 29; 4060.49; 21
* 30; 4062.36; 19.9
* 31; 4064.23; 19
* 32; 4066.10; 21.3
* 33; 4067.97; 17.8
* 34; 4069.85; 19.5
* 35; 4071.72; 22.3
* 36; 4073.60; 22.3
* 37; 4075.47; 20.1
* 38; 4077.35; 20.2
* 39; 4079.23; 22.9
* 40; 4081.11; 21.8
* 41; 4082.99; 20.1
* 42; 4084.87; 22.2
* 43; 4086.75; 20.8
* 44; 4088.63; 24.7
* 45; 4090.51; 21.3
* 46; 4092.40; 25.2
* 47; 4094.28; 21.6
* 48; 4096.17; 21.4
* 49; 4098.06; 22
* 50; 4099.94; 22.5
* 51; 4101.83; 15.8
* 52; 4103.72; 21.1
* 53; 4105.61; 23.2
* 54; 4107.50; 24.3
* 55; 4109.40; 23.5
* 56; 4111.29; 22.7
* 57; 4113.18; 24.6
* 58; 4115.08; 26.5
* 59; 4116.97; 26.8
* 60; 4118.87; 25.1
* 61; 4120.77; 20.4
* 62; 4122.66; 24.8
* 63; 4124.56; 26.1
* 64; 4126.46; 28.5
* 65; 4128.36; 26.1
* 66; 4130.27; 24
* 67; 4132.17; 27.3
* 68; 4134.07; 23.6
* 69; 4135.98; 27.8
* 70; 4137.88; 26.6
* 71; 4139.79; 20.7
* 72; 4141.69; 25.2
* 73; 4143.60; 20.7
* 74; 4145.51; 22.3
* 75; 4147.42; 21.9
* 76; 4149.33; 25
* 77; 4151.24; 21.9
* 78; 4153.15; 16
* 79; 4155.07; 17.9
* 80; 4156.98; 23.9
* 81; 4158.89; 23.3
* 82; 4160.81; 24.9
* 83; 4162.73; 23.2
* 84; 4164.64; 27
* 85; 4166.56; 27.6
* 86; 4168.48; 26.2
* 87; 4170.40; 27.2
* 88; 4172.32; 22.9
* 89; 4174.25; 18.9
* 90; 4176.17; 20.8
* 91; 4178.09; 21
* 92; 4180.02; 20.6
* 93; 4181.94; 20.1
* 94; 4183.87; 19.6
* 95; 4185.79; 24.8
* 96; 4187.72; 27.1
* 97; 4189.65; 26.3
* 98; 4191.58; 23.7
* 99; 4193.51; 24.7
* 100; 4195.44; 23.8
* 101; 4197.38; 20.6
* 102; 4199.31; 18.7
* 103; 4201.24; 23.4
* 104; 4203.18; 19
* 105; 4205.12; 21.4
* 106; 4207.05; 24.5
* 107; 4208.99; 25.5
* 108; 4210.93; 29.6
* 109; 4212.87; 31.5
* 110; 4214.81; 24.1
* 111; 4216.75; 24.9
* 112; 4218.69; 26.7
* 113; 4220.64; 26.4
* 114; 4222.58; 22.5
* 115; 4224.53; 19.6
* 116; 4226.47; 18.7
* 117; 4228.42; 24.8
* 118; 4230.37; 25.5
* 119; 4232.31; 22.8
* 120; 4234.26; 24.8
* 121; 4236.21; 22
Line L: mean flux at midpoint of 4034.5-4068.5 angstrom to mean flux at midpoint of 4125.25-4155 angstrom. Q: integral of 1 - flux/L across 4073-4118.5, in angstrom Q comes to 1.1 angstrom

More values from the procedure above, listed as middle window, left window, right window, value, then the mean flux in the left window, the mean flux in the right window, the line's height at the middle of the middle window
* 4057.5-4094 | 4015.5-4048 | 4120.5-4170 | 5.2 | 25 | 24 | 24.6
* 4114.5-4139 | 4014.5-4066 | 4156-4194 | -2.0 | 23.7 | 23.7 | 23.7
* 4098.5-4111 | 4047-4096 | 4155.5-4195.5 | 0.2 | 21.4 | 23.6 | 22.1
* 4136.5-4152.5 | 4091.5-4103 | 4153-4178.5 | -0.3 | 21.4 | 23.2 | 22.6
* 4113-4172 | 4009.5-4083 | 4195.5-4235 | -2.1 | 23.1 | 23.7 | 23.4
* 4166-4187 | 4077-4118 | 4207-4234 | 1.2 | 22.5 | 24.8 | 24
